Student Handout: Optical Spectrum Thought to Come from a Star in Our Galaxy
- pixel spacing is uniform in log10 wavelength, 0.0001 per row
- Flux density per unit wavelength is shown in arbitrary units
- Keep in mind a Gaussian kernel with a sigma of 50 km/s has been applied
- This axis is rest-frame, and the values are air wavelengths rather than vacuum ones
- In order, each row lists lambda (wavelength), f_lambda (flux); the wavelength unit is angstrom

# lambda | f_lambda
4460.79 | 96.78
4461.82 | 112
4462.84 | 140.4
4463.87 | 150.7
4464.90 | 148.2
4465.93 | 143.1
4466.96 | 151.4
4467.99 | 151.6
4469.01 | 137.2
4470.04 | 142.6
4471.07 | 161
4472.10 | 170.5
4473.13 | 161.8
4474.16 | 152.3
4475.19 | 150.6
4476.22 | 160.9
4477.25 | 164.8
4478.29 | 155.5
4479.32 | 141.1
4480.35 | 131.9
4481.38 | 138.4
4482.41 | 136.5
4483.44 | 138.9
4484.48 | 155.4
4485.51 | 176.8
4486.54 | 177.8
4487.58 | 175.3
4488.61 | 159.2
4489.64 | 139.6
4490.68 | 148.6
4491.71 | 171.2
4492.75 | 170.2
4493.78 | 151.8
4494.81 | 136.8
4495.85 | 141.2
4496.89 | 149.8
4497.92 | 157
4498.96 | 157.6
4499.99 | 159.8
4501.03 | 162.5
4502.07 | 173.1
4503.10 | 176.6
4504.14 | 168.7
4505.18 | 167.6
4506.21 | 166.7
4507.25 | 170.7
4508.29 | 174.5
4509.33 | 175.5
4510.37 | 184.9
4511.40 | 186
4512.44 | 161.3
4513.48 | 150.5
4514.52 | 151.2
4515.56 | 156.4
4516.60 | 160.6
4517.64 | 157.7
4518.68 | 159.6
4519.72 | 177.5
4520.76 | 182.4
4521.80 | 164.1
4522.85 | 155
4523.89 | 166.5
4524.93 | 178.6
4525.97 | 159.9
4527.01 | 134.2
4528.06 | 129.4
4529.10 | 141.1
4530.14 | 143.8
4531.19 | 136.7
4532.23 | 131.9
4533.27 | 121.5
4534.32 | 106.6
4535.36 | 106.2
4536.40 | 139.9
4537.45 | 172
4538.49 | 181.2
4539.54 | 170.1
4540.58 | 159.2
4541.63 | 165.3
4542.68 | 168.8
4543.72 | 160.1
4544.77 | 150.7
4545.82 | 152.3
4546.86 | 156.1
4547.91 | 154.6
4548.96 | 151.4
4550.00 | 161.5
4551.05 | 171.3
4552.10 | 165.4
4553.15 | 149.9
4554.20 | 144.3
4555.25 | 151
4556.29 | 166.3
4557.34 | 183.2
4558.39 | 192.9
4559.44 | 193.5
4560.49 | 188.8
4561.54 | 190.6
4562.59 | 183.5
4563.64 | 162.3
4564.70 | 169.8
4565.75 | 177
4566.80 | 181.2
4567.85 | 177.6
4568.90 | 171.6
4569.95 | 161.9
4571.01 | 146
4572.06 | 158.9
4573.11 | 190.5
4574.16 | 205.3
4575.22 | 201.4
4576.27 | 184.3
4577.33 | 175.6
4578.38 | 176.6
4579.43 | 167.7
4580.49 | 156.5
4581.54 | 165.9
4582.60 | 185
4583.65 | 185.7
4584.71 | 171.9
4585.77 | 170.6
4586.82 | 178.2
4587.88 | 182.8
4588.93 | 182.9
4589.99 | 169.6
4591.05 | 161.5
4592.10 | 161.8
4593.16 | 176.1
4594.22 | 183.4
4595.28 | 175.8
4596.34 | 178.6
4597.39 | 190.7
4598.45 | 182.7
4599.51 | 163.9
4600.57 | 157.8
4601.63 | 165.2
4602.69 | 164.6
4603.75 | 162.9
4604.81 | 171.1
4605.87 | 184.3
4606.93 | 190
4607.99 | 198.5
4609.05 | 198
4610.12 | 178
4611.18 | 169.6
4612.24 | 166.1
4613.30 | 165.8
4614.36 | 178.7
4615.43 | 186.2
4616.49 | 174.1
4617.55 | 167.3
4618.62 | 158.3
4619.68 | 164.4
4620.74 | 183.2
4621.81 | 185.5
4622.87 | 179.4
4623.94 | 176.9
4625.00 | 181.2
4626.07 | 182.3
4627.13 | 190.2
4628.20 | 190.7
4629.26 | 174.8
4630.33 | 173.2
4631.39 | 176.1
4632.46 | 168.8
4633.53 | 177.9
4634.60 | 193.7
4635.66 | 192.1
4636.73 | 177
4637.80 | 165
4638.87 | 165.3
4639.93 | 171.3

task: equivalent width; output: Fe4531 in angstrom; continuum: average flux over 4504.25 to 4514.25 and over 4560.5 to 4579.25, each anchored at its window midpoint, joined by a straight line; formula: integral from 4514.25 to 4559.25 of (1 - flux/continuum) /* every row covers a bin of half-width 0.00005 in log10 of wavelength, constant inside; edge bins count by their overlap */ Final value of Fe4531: 4.6 angstrom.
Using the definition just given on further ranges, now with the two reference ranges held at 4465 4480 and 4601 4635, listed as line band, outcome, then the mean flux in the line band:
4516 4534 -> 1.0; 152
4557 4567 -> -0.9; 182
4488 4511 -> -0.7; 162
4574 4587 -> -0.5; 178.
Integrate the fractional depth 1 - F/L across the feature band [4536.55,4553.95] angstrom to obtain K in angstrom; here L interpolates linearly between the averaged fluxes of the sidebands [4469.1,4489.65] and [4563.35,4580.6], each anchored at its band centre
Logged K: 0.8 angstrom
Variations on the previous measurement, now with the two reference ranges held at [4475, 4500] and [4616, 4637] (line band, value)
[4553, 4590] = -1.5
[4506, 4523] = -0.9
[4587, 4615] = -0.3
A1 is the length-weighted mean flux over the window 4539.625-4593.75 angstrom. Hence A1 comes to 171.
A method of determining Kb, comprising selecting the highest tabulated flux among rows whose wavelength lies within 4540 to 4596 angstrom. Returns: 205.3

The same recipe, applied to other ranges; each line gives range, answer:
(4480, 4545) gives 186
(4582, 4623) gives 198.5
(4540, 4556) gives 171.3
